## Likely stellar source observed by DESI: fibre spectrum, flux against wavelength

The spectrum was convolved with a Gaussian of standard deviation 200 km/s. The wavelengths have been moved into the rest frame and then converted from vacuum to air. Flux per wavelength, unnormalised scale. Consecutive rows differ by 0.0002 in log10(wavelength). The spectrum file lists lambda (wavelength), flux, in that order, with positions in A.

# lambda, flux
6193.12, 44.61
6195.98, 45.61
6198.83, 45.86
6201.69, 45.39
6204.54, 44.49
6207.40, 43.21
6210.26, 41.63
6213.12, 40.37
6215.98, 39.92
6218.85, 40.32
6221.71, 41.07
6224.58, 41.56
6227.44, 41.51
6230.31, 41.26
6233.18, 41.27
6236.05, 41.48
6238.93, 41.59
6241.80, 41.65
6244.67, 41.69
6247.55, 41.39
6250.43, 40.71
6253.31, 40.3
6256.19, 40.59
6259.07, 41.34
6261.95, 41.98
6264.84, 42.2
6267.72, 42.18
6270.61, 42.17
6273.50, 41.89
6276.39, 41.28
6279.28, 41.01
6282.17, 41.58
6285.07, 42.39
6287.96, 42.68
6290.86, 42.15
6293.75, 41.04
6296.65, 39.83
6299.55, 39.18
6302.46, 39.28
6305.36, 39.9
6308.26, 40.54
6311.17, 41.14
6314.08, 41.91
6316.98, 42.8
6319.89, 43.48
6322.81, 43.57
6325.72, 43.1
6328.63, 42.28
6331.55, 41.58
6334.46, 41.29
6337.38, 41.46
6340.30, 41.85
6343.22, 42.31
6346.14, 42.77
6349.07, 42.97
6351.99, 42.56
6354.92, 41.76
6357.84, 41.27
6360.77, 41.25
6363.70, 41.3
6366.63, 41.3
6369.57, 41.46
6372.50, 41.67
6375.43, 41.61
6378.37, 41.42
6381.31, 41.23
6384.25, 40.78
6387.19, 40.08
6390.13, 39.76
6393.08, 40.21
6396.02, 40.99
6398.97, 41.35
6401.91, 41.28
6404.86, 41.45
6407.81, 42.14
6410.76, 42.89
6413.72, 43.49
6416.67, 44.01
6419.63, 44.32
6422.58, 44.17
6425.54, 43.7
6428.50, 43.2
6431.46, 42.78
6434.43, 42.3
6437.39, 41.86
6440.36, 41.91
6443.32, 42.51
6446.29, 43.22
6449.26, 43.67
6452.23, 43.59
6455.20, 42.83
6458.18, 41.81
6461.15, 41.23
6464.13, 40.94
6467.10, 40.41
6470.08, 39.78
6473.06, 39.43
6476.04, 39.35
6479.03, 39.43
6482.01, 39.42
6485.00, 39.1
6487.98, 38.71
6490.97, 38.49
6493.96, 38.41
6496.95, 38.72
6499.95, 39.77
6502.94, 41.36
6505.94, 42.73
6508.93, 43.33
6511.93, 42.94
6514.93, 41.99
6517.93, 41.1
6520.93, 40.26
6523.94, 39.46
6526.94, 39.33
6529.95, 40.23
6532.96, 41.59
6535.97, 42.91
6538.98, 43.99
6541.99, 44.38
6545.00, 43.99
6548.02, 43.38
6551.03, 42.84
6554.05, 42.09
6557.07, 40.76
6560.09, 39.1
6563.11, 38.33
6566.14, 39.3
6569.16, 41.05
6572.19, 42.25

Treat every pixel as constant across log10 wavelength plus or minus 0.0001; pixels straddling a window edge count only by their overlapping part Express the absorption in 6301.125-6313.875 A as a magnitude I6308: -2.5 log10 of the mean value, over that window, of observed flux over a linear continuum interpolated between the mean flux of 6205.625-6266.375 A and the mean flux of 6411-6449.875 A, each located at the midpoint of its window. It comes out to 0.042 mag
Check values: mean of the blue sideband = 41.3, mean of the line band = 40.4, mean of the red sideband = 43.1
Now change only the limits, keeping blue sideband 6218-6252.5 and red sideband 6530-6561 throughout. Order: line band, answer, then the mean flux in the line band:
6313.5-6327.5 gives -0.037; 43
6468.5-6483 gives 0.072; 39.5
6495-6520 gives 0.024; 41.4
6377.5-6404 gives 0.029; 40.8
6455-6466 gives 0.016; 41.5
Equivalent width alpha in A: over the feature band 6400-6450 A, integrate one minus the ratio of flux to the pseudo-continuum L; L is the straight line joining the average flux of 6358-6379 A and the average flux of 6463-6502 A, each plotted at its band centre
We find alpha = -3.01 A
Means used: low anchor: 41.4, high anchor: 39.4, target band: 42.9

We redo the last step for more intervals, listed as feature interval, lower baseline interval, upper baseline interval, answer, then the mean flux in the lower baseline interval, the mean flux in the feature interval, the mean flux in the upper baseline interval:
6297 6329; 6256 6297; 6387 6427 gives 0.3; 41.7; 41.5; 42.2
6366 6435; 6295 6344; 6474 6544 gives -1.4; 41.5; 42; 40.8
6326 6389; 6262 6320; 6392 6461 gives 0.5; 41.4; 41.6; 42.6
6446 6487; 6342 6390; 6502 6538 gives 0.6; 41.6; 40.9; 41.5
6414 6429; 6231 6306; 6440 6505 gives -1.1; 41.3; 43.9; 40.6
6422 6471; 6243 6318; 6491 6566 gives -1.3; 41.3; 42.3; 41.3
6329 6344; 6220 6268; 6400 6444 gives 0.1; 41.4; 41.7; 42.8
